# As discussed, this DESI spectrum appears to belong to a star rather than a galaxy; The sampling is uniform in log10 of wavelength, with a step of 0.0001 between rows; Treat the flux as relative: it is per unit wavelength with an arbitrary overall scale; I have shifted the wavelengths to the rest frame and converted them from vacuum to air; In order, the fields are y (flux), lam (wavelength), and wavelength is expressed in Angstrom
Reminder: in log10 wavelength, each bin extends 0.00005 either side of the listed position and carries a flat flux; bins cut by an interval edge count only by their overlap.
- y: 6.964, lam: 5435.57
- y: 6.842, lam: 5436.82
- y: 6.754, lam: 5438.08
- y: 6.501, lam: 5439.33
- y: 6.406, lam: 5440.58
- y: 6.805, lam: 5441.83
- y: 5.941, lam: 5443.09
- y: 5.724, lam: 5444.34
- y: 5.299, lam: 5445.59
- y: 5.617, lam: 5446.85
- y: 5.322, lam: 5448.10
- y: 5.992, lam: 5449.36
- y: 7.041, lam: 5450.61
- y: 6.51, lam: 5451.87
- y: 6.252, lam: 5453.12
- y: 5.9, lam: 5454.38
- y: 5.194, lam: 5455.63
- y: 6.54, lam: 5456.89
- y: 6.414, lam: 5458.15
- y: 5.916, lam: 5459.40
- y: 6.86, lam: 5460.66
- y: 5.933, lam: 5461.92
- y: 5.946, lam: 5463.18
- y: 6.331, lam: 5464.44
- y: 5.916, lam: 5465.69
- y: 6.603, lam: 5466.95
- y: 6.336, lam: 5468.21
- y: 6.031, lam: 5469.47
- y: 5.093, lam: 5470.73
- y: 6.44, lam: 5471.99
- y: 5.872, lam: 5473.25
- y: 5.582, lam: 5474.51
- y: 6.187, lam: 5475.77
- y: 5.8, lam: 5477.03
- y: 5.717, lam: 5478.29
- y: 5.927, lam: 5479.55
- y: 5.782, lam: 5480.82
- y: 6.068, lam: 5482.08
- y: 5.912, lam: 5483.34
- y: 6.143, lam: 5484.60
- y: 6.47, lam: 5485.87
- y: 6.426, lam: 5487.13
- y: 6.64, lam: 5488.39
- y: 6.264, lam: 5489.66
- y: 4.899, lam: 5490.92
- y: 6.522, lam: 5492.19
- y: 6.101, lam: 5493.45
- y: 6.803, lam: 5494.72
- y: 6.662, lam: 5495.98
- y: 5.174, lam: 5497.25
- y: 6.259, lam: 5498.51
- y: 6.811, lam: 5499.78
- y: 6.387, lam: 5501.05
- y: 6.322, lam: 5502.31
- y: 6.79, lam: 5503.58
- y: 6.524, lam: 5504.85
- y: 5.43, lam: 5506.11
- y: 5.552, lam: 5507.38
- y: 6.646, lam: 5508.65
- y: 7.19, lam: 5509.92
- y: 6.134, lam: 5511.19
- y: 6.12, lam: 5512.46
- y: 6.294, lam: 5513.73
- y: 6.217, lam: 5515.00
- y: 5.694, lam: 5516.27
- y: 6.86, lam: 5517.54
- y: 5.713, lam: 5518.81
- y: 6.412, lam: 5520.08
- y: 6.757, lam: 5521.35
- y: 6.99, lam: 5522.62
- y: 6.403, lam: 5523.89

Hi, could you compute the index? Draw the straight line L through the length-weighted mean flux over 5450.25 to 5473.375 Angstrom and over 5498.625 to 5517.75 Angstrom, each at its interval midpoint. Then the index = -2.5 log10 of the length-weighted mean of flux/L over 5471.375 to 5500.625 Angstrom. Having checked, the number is 0.02 mag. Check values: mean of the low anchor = 6.16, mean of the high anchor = 6.32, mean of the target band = 6.11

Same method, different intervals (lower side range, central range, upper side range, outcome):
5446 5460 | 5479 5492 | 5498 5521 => 0.023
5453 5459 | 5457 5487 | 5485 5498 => 0.007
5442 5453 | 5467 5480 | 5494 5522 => 0.034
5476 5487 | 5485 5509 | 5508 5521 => -0.014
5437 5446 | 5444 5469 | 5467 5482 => 0.003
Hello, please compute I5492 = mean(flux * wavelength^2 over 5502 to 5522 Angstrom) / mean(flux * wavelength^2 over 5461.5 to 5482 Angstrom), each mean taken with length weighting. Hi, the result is 1.1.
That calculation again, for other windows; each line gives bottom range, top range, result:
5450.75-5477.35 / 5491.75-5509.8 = 1.05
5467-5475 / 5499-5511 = 1.09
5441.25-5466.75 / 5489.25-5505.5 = 1.05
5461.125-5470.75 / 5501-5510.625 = 1.06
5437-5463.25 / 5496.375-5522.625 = 1.04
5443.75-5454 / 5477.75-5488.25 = 1.03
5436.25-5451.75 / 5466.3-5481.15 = 0.97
